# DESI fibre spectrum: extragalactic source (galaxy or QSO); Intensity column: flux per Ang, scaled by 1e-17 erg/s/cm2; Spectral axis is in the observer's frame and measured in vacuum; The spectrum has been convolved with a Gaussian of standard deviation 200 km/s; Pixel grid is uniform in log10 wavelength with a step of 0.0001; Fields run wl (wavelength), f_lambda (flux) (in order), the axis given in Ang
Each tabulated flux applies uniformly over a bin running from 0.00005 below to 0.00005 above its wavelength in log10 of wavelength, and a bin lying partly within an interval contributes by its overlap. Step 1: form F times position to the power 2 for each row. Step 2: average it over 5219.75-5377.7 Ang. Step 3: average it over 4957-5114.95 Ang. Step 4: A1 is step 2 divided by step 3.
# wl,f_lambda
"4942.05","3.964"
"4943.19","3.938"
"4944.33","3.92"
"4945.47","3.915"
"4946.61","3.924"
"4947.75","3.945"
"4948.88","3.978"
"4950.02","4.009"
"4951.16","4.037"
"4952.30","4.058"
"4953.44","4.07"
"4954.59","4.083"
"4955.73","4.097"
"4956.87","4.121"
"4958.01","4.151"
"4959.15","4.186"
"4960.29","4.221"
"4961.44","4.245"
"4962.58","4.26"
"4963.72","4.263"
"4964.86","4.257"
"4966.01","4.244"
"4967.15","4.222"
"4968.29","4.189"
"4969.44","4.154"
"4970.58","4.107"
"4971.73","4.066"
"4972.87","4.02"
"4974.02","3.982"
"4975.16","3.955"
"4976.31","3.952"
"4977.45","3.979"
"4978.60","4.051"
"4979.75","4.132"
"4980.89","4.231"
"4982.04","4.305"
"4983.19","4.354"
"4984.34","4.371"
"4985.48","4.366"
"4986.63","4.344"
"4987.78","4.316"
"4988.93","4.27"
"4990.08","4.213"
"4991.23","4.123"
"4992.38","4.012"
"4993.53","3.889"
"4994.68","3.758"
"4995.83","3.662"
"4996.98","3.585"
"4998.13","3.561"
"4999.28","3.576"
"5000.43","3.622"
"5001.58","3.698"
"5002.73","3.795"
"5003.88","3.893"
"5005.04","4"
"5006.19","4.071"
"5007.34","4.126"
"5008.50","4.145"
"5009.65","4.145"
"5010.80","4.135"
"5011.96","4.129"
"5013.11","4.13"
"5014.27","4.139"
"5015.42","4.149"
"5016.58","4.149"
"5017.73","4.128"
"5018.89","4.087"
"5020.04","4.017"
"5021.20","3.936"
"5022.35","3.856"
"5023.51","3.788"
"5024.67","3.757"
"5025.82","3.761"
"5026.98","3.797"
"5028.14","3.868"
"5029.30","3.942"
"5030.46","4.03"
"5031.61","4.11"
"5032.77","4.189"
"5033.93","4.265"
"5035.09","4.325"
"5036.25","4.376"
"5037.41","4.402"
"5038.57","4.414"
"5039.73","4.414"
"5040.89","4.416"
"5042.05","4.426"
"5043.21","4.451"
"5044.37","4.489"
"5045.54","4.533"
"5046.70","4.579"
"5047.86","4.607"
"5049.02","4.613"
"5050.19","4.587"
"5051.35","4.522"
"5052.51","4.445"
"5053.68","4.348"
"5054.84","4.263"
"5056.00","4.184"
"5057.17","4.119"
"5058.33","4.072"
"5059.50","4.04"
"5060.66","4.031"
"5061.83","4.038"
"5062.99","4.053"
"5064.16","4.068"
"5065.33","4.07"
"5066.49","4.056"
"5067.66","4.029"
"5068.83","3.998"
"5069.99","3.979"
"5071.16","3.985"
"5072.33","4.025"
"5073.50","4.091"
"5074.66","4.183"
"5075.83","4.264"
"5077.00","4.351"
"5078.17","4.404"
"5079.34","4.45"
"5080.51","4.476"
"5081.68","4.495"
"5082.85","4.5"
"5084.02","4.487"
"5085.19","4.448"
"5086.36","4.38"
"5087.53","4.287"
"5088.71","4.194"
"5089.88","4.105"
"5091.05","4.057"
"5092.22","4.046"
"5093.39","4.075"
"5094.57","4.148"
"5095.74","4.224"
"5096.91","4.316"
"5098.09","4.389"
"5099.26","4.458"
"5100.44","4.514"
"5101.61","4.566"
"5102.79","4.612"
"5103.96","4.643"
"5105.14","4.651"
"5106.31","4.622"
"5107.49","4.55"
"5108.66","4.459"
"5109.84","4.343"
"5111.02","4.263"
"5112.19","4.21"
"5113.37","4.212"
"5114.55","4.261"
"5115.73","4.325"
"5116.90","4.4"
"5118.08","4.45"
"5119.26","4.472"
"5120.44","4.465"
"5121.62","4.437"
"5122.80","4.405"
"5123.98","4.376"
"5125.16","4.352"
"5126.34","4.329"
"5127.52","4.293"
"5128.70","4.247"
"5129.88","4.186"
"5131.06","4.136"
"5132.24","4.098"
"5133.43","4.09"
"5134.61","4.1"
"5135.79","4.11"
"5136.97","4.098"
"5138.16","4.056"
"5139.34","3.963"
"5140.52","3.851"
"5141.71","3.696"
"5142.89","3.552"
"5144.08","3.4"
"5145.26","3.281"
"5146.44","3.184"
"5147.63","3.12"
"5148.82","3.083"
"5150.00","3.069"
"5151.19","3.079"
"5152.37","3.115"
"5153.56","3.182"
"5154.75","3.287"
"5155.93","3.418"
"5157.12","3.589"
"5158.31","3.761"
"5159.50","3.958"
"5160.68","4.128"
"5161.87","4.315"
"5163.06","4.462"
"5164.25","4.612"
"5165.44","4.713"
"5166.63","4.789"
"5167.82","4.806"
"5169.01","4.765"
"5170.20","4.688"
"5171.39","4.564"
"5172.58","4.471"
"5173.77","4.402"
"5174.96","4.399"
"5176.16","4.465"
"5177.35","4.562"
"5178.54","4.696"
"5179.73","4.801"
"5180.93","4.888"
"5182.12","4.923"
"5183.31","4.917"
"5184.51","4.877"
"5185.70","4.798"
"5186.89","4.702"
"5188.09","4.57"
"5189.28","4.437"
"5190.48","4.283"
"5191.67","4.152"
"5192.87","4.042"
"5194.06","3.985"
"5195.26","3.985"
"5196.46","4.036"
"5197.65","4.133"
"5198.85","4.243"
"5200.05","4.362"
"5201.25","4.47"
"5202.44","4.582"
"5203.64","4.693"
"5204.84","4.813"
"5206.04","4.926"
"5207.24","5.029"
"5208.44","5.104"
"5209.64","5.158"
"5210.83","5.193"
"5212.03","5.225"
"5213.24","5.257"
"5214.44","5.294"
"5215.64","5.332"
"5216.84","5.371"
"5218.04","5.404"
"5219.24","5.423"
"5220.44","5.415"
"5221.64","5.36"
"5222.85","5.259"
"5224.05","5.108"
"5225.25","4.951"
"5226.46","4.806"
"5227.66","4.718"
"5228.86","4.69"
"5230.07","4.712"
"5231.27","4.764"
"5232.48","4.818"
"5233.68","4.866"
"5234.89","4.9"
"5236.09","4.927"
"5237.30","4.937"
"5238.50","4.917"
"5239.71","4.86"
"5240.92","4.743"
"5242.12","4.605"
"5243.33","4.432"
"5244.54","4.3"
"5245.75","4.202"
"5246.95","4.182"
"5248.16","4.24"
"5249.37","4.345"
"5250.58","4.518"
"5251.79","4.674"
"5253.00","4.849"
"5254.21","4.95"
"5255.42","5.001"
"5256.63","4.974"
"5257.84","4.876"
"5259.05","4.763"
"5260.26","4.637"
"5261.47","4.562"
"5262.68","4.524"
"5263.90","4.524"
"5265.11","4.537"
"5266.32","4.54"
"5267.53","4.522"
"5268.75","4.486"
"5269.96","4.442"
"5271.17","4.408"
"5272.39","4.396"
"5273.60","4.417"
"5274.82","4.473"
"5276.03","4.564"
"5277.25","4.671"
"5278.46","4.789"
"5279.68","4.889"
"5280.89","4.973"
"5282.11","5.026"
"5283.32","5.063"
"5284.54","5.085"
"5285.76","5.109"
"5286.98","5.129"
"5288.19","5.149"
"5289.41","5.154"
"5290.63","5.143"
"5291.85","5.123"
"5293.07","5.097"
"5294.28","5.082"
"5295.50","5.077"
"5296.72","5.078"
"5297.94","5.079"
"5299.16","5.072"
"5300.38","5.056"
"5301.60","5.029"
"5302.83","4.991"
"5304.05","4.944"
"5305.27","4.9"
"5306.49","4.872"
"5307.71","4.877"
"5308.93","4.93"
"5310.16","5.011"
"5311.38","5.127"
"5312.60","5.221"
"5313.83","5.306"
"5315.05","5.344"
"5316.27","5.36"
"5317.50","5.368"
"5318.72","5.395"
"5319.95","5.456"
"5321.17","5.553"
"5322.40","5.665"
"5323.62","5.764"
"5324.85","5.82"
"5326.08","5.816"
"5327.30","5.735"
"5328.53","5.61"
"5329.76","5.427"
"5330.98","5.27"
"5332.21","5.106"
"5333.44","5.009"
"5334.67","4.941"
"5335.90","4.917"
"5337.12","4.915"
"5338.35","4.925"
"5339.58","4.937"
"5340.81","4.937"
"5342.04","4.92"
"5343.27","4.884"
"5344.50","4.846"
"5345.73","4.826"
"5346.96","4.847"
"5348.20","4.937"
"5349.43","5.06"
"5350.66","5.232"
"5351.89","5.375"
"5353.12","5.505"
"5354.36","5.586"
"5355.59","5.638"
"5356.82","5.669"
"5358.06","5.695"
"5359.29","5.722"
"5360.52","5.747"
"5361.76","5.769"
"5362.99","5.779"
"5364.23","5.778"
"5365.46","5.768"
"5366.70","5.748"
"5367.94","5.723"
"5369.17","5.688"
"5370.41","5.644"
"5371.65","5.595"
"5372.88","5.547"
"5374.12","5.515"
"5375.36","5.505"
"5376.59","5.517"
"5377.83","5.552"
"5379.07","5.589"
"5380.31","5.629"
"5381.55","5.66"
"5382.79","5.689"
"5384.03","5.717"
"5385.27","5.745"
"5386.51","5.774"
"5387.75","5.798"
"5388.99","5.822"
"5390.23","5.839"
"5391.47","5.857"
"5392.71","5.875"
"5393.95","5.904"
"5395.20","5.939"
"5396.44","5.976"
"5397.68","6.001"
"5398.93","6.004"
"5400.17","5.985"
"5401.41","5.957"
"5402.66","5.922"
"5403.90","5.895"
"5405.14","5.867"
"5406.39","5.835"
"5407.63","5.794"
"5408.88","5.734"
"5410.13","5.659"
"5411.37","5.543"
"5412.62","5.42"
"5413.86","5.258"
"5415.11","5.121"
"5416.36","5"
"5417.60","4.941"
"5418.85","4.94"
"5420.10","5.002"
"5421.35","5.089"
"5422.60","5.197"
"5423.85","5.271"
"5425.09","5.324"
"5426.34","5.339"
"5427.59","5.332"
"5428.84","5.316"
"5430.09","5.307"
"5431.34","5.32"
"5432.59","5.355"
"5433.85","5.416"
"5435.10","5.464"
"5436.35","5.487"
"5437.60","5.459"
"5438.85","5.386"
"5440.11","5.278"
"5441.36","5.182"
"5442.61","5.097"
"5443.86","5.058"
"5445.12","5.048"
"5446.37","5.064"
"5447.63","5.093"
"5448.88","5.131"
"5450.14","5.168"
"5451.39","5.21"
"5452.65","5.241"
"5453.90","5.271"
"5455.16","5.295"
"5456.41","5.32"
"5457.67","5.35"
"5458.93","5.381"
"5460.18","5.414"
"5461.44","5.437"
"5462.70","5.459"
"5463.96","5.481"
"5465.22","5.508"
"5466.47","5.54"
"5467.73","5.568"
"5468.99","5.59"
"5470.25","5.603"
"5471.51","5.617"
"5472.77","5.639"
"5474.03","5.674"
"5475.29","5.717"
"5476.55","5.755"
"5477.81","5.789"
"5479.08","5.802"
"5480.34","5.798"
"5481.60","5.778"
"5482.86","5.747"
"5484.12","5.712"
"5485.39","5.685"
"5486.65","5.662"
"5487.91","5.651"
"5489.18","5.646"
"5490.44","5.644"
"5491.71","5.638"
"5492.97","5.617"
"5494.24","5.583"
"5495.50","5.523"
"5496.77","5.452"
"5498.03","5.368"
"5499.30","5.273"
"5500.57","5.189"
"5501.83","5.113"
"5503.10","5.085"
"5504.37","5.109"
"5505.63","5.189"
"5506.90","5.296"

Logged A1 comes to 1.34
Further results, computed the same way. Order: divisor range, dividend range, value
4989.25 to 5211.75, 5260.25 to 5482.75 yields 1.40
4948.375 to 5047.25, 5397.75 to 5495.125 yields 1.58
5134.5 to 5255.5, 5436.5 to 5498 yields 1.36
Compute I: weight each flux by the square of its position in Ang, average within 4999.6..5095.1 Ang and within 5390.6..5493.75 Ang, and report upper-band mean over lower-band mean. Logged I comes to 1.53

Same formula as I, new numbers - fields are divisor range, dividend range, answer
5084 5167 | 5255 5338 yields 1.31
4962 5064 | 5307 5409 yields 1.52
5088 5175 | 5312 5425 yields 1.45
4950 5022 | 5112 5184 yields 1.08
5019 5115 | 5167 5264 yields 1.18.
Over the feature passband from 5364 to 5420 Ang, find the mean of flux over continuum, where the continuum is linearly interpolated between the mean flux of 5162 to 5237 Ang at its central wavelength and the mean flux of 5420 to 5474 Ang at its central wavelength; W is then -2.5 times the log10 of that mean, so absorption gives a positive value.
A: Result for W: -0.09 mag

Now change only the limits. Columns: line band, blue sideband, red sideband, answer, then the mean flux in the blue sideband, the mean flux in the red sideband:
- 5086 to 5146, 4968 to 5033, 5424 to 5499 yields 0.04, 4.02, 5.45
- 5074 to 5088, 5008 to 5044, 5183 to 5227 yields -0.01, 4.13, 4.8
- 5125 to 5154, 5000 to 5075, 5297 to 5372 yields 0.21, 4.14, 5.3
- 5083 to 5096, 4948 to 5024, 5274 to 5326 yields 0.04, 4.06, 5.12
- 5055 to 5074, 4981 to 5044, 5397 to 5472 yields 0.05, 4.07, 5.41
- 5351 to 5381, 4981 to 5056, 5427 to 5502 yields -0.10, 4.14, 5.45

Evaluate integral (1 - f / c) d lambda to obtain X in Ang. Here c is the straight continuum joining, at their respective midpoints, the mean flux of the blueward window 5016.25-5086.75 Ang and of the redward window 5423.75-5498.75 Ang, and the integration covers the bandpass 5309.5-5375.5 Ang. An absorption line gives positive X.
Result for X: -3.7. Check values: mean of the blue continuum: 4.22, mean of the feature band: 5.38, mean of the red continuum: 5.45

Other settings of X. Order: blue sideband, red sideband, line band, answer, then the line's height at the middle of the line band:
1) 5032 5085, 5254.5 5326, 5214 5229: -1.26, 4.78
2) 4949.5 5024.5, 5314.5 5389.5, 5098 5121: 0.42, 4.53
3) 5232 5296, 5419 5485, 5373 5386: -1.17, 5.15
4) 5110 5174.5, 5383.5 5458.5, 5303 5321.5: -0.95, 4.91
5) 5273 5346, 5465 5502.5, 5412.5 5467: 2.07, 5.47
